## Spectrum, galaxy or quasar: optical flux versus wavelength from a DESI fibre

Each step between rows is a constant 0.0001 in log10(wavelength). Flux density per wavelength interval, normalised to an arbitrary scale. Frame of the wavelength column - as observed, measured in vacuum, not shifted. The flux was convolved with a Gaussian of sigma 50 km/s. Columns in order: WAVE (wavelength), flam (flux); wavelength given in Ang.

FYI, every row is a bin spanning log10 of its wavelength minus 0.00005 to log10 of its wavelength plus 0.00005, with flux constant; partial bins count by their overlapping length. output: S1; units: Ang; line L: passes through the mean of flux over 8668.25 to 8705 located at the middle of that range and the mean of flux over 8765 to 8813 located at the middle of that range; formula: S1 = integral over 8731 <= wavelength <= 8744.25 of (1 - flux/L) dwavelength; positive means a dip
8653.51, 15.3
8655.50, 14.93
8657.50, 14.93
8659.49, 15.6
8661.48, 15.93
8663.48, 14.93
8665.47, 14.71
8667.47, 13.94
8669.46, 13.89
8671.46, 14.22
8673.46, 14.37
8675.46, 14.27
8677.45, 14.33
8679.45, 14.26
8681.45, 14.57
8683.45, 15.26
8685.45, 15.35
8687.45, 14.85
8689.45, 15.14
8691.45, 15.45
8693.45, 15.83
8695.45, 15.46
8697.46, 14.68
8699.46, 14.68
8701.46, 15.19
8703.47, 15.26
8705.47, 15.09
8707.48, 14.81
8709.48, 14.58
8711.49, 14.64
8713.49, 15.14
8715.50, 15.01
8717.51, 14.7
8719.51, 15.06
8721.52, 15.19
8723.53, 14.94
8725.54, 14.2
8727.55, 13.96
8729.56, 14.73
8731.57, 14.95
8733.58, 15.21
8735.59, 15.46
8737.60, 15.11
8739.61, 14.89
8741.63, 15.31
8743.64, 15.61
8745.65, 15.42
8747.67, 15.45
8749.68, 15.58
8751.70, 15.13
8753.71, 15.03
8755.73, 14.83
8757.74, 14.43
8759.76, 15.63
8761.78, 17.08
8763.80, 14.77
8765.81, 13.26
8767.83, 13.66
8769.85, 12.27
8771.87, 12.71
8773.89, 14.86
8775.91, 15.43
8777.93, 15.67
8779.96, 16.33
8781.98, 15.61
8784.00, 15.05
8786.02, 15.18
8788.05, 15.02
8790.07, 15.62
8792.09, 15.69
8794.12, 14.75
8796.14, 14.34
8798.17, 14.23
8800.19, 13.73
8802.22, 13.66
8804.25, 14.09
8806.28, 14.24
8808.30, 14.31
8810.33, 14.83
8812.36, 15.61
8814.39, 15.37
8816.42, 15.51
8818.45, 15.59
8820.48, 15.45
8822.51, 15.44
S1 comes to -0.5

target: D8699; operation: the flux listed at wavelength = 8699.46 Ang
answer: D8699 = 14.68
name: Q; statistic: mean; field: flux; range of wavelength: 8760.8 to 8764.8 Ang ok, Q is 15.9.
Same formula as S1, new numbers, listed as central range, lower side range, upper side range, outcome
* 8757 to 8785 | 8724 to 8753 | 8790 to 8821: 0.3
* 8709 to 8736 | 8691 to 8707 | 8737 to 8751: 0.8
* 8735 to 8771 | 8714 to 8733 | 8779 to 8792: 0.4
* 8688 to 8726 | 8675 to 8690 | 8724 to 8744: -0.4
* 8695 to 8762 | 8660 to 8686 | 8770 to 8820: -1.4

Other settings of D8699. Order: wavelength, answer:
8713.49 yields 15.14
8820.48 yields 15.45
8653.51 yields 15.3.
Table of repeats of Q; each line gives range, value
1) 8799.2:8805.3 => 13.8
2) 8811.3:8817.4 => 15.5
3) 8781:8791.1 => 15.3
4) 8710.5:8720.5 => 14.9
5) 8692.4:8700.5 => 15.2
